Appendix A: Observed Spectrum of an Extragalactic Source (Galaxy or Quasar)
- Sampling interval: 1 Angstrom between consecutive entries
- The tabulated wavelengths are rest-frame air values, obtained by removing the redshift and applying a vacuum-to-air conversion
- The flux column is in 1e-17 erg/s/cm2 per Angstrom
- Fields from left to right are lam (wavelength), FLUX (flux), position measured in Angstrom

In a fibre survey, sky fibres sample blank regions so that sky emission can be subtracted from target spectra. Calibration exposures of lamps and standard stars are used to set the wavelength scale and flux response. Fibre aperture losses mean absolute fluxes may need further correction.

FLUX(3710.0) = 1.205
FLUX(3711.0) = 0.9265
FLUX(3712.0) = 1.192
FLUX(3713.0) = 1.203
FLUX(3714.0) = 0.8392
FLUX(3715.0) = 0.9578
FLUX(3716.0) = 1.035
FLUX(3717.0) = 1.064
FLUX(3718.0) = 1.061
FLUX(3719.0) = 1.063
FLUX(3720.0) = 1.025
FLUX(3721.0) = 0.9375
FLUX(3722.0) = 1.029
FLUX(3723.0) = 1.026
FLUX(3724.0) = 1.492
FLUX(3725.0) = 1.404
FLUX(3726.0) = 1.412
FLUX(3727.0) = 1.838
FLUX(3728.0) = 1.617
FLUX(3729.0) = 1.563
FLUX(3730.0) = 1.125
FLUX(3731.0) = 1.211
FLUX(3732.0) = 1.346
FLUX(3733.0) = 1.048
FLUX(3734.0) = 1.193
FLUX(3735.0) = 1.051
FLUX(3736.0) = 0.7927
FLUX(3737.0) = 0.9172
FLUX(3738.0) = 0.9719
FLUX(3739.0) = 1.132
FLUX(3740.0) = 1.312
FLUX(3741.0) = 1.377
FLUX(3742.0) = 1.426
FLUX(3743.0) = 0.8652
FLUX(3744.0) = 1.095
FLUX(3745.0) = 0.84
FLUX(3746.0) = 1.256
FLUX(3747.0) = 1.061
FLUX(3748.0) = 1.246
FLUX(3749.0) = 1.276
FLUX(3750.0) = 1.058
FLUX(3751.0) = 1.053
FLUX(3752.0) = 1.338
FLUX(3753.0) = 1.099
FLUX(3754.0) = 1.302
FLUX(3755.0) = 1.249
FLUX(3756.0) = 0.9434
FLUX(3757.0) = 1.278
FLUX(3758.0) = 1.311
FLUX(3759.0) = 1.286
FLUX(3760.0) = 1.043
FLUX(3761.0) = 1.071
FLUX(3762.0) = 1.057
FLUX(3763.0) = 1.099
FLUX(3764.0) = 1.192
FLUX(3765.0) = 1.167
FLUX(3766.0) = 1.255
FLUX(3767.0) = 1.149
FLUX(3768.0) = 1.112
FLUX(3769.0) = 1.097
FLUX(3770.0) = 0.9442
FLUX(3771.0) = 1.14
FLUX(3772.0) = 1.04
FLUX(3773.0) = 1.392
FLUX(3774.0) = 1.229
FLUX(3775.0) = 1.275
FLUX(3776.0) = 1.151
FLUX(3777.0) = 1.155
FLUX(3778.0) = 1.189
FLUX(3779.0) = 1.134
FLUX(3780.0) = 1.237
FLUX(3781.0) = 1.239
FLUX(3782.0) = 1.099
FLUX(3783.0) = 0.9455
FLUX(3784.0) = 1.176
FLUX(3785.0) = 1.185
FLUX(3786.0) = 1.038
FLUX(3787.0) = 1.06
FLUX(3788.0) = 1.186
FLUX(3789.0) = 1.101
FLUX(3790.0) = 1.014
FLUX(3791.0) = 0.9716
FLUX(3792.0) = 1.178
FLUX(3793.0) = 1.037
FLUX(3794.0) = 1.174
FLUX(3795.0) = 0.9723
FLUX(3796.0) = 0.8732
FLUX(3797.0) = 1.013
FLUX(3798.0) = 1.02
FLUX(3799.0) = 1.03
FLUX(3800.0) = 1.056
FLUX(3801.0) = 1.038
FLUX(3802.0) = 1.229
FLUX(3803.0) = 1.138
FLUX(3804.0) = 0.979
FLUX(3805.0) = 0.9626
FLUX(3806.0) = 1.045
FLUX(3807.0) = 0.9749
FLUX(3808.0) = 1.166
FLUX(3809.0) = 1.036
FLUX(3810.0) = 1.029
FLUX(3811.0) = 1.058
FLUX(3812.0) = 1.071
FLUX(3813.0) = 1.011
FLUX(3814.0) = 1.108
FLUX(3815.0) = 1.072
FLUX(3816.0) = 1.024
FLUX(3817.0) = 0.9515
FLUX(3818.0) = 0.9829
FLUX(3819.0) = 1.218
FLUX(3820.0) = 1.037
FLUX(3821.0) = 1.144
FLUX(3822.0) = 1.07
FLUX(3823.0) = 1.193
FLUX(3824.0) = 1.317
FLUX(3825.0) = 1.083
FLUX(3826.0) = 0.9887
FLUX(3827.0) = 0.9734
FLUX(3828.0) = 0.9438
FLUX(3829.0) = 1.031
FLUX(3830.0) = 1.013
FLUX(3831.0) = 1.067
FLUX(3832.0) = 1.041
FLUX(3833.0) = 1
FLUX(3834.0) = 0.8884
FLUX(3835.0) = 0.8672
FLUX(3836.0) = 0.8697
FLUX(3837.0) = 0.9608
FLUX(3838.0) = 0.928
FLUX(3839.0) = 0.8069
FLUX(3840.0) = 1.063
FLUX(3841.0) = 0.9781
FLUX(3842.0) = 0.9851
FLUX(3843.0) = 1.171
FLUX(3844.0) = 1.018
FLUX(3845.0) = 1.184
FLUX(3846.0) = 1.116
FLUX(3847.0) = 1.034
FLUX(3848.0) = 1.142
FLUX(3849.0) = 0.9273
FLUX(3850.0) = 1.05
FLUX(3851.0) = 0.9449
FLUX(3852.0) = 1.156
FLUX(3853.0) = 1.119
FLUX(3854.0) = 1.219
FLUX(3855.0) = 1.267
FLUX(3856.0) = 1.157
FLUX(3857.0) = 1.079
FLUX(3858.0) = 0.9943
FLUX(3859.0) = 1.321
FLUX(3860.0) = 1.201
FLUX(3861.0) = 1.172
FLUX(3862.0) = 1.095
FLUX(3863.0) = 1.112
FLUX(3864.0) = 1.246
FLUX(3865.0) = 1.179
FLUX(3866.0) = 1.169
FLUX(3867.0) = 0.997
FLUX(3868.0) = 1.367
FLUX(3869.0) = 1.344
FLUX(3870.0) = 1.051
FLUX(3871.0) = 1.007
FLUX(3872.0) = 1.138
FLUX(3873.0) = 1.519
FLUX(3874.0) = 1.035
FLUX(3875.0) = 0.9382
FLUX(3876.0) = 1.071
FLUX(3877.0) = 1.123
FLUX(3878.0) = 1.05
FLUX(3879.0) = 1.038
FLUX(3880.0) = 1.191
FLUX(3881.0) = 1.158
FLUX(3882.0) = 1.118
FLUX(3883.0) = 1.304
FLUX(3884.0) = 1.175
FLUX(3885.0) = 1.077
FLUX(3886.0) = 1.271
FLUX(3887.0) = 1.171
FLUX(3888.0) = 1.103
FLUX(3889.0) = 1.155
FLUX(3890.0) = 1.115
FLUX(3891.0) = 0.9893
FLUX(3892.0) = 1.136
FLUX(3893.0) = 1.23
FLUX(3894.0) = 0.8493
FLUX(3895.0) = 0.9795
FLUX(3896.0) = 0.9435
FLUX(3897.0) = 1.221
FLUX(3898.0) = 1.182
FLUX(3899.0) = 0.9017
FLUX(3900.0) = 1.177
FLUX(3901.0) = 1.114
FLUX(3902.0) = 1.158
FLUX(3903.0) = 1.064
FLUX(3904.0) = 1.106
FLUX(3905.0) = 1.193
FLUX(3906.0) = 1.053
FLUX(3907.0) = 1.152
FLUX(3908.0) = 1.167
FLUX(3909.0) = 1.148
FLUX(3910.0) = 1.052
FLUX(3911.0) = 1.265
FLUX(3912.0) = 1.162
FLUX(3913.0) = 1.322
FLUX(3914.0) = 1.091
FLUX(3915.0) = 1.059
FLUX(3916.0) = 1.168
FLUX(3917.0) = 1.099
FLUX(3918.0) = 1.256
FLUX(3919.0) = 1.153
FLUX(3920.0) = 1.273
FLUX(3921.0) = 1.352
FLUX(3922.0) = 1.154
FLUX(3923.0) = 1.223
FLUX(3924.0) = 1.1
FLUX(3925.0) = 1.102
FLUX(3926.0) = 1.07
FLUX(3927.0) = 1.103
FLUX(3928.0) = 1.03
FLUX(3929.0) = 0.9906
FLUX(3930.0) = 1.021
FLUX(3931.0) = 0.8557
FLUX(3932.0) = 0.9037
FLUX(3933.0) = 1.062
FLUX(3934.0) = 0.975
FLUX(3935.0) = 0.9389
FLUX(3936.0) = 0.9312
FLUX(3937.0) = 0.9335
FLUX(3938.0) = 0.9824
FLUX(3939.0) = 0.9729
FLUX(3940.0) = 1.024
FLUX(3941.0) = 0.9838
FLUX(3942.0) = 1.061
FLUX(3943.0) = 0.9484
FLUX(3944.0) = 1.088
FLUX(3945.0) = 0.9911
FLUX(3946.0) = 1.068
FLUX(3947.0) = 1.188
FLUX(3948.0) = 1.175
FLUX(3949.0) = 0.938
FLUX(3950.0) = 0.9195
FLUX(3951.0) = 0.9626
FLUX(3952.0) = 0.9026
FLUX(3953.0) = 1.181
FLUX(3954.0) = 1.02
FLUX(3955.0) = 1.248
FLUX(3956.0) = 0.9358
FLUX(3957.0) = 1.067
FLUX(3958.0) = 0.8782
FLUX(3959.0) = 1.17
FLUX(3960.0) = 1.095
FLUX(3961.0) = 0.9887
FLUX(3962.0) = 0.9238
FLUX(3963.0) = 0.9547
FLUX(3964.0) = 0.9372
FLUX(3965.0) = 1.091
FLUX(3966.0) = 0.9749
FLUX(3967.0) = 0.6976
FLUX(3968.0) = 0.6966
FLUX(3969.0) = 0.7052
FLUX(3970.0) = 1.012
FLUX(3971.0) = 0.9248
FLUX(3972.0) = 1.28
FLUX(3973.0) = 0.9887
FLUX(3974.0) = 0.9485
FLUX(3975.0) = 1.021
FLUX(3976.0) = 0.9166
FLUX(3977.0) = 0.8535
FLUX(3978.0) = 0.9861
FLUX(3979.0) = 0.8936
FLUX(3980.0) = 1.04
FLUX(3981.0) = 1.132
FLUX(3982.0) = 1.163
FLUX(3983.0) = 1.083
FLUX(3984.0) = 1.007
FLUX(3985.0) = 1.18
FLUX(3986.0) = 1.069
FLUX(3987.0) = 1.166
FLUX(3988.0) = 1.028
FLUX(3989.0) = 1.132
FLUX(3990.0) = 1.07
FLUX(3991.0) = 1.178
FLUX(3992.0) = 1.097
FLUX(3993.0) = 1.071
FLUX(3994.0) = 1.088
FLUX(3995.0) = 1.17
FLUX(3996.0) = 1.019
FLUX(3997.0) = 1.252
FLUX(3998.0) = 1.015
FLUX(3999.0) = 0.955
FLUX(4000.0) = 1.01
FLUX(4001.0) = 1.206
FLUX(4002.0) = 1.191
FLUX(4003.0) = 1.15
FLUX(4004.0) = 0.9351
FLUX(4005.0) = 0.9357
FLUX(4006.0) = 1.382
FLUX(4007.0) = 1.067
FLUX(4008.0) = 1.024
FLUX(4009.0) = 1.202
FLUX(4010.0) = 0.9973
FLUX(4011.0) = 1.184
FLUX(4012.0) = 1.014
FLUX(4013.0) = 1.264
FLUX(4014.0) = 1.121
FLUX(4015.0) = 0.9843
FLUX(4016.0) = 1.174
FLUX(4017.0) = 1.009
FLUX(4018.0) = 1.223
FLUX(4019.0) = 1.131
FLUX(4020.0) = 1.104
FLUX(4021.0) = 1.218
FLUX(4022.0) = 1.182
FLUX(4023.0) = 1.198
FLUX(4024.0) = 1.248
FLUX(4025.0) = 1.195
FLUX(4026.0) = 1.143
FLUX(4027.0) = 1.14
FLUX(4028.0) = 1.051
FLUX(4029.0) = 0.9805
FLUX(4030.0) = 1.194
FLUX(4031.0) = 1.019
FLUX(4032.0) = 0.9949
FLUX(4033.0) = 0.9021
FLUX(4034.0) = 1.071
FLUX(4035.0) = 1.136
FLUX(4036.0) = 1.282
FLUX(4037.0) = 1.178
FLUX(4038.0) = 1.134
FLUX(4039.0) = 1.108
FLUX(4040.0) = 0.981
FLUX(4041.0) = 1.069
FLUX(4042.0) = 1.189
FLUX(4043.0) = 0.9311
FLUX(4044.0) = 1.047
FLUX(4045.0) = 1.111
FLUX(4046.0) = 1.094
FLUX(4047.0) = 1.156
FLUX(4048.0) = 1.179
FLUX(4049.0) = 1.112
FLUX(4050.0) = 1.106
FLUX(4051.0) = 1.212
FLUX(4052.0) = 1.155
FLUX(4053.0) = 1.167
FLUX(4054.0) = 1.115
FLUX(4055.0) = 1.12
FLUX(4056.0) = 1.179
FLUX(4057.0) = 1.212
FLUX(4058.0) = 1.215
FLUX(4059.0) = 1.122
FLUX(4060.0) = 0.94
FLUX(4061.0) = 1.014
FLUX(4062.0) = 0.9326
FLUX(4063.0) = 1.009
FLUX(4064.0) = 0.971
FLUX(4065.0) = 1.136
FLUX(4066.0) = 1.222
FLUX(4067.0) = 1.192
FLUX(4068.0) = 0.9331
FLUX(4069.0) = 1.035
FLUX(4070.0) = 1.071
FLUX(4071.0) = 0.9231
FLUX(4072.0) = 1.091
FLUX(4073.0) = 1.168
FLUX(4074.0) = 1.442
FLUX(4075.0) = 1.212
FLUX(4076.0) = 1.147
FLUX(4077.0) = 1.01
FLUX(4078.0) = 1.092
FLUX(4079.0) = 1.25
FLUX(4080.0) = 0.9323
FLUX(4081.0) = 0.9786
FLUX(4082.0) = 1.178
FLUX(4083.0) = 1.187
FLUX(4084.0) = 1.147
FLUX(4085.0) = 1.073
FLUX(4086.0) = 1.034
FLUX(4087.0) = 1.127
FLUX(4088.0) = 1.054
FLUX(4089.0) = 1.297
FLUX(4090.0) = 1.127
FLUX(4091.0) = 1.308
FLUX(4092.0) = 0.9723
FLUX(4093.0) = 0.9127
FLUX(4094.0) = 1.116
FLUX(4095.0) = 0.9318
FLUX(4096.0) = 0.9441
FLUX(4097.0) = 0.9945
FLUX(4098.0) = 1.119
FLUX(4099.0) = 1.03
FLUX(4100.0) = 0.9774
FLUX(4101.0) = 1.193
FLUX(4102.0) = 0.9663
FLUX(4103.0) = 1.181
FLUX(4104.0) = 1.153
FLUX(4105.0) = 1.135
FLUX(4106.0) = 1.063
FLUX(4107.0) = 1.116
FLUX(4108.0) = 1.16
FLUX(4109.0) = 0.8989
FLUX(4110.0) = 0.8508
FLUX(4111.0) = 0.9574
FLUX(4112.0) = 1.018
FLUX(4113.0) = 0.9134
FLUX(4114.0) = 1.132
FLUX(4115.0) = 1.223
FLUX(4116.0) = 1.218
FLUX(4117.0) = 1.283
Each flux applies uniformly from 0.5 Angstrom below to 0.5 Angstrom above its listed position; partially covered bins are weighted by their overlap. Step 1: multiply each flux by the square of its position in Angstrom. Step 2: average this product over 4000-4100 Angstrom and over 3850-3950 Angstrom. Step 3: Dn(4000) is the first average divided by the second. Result 1.08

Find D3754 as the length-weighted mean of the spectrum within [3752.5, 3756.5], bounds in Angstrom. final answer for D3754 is 1.15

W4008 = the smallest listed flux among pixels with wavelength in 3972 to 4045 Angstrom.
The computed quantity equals 0.8535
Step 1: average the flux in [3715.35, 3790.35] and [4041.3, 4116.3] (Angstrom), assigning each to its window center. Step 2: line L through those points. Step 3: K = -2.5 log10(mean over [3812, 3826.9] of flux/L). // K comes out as 0.06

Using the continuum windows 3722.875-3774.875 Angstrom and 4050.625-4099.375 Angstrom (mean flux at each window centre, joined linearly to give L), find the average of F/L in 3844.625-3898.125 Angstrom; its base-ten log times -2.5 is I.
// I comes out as 0.026 mag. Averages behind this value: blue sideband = 1.19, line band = 1.13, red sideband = 1.1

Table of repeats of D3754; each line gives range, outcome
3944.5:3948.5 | 1.11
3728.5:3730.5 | 1.34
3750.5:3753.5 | 1.16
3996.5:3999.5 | 1.07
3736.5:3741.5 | 1.14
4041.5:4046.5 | 1.07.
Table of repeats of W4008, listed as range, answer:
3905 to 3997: 0.6966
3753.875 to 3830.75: 0.8732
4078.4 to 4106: 0.9127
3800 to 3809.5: 0.9626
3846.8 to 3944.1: 0.8493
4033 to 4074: 0.9021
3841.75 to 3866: 0.9273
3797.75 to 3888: 0.8069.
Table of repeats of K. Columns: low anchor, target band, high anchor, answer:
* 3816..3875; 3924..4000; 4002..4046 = 0.08 mag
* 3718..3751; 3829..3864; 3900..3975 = 0.05 mag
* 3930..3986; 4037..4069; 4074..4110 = -0.04 mag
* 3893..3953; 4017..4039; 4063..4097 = -0.04 mag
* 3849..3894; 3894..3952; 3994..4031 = 0.05 mag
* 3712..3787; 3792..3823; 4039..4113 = 0.09 mag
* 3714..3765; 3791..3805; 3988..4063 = 0.10 mag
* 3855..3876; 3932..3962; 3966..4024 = 0.08 mag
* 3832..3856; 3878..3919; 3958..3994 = -0.10 mag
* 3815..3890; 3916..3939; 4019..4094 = 0.03 mag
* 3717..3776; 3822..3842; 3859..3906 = 0.15 mag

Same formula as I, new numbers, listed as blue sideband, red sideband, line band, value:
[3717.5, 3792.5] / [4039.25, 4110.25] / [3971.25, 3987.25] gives 0.072 mag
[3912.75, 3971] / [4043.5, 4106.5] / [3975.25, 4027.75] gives -0.038 mag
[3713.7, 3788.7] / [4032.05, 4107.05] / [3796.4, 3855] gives 0.098 mag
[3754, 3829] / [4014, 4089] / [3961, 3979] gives 0.181 mag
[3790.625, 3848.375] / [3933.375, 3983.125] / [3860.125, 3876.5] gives -0.129 mag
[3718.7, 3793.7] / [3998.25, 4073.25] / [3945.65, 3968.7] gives 0.126 mag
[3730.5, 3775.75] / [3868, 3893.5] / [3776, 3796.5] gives 0.045 mag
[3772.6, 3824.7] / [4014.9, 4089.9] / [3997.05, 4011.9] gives 0.015 mag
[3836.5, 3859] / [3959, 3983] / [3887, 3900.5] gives -0.050 mag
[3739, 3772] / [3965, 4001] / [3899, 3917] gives -0.066 mag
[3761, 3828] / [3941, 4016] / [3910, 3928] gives -0.104 mag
